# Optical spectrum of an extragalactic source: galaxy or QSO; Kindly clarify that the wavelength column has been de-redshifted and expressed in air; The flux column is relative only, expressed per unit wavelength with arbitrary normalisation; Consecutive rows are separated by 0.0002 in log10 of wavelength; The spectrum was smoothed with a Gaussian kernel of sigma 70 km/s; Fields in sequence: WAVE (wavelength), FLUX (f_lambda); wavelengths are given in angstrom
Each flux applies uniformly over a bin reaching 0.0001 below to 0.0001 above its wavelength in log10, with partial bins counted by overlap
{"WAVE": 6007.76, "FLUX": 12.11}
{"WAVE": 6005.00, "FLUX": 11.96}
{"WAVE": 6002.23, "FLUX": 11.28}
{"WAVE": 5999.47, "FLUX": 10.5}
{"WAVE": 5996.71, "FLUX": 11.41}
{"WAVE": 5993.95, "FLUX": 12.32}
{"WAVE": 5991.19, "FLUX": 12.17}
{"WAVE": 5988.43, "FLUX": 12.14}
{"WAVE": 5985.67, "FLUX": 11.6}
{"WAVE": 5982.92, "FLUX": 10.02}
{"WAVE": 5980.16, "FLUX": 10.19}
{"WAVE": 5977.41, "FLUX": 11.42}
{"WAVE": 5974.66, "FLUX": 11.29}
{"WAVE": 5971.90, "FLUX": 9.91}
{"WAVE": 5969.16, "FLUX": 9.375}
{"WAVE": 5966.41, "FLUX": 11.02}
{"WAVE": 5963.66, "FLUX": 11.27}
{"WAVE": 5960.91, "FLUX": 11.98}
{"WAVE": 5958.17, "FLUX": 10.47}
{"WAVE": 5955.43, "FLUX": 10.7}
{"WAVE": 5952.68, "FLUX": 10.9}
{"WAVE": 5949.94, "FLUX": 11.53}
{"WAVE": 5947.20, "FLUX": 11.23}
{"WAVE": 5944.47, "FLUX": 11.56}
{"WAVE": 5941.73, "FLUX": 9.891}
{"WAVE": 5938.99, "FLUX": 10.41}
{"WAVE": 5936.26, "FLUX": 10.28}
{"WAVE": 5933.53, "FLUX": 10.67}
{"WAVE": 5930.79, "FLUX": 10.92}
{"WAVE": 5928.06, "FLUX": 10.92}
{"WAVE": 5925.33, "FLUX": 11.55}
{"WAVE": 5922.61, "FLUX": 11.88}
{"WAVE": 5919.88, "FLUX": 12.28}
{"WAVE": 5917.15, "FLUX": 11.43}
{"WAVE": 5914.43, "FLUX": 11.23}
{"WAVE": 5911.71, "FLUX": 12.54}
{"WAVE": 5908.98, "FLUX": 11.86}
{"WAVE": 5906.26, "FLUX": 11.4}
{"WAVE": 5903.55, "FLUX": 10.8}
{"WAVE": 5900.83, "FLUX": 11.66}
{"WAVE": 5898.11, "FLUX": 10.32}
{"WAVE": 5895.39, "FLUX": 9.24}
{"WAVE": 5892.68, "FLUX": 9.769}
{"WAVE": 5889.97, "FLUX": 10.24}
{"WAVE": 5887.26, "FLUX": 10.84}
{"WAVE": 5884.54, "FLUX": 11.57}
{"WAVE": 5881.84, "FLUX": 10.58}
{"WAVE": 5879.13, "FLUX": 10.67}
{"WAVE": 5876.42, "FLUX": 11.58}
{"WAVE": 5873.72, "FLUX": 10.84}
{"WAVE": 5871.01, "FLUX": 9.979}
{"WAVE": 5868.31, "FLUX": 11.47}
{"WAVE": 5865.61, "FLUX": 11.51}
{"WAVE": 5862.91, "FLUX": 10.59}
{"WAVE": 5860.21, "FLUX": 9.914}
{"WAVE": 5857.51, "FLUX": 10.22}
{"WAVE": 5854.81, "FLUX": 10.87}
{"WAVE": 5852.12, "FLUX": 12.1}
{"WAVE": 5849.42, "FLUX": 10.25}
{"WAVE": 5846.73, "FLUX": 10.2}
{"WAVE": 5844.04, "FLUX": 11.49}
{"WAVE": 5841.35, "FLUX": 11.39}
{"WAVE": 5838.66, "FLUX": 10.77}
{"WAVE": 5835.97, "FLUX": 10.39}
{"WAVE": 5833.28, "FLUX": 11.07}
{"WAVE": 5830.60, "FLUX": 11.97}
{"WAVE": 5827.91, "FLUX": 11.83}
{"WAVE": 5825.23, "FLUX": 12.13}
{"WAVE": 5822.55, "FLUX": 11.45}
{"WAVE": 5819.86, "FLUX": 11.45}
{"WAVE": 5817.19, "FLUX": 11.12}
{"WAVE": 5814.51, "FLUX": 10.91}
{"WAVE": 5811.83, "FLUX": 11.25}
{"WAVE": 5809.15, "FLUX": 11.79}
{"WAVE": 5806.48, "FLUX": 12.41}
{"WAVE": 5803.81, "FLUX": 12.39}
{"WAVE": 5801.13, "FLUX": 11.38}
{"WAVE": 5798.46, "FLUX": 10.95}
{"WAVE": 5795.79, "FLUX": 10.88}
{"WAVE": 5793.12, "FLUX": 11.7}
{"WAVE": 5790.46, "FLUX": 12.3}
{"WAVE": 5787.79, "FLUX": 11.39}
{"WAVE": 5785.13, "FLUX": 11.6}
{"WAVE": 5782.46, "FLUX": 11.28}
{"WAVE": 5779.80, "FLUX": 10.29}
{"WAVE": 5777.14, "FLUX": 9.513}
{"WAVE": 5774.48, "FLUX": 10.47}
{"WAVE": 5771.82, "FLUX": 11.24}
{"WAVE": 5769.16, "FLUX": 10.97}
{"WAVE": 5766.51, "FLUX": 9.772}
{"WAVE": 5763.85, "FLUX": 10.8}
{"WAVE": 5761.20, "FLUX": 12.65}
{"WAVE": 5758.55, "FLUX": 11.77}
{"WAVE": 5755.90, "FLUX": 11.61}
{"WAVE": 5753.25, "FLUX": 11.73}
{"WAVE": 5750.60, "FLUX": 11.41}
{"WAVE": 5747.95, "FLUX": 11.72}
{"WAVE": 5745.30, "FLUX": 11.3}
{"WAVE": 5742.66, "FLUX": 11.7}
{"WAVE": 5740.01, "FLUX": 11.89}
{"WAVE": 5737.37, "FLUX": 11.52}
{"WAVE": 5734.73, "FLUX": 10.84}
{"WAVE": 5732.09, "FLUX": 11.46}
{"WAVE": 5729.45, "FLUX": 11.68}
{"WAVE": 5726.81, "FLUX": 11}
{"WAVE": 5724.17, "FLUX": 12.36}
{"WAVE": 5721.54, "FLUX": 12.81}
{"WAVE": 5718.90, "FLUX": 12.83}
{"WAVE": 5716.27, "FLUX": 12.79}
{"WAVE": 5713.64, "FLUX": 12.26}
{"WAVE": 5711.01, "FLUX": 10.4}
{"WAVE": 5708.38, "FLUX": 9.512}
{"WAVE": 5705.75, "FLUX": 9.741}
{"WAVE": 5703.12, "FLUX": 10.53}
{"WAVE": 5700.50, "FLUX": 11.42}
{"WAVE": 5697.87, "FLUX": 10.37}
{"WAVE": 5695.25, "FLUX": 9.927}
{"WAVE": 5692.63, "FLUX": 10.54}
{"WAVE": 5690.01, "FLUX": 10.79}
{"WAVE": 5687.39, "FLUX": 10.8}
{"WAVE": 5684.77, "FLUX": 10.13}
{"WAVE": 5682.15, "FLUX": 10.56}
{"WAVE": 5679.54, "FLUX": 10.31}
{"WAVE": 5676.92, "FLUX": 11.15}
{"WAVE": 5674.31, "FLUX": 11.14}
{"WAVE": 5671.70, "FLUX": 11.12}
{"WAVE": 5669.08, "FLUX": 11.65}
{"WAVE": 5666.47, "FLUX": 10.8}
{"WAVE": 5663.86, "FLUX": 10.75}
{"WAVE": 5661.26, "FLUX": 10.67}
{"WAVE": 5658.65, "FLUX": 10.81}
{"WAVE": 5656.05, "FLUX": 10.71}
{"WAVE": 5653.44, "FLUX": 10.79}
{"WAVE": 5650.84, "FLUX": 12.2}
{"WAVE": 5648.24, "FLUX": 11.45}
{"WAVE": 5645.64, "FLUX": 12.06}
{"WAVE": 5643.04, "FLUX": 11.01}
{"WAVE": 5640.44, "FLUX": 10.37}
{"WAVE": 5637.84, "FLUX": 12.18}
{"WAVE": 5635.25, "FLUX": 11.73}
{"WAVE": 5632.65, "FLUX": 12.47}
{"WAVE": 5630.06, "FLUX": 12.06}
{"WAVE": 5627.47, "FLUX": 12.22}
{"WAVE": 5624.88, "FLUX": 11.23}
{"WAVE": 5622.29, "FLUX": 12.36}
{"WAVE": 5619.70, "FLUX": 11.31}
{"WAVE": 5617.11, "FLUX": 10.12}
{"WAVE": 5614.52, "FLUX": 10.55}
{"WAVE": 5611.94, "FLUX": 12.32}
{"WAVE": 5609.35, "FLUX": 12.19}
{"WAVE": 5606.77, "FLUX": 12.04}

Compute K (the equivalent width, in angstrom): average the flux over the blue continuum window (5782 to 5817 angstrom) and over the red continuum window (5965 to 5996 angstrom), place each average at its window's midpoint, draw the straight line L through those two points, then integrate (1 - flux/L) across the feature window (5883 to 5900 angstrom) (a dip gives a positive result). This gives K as 1.39 angstrom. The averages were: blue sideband 11.5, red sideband 11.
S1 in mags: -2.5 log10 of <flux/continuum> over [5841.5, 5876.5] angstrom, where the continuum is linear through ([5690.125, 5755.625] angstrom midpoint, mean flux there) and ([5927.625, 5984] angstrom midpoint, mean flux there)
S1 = 0.01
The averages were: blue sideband 11.3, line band 10.8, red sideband 10.8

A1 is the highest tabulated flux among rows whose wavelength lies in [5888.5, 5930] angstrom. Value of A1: 12.54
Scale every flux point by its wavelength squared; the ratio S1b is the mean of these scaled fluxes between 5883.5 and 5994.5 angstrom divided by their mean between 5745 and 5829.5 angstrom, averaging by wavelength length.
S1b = 1.0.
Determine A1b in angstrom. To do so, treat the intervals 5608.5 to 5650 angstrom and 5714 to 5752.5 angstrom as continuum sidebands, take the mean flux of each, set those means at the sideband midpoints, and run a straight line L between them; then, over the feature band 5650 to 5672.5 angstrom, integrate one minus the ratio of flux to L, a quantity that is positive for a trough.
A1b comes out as 1.2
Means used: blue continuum 11.6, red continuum 11.8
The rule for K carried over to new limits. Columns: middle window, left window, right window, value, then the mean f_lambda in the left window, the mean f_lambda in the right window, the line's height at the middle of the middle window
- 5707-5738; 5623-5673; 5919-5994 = -0.9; 11.4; 11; 11.3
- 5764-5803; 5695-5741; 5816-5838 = 1.3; 11.3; 11.4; 11.4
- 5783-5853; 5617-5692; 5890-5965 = -1.8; 11.2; 11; 11.1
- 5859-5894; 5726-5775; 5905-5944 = 1.7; 11.4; 11.2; 11.3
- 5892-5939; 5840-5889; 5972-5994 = -0.3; 10.9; 11.2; 11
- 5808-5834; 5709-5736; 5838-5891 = -0.8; 11.8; 10.9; 11.1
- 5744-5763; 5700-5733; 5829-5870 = -0.7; 11.4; 10.9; 11.3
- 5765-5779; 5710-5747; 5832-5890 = 1.3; 11.8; 10.9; 11.5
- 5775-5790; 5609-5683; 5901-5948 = 0.5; 11.3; 11.2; 11.3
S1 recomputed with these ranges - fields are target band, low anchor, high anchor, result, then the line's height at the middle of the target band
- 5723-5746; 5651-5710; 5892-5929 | -0.070 mag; 10.8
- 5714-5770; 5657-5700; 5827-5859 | -0.079 mag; 10.8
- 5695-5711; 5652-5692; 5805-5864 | 0.061 mag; 10.9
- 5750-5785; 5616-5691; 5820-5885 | 0.006 mag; 11.1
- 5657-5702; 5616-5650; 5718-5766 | 0.085 mag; 11.6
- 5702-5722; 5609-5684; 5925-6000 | -0.007 mag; 11.2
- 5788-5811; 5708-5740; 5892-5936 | -0.020 mag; 11.5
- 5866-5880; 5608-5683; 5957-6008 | 0.025 mag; 11.2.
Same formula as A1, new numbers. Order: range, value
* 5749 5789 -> 12.65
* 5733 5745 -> 11.89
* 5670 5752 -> 12.83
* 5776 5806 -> 12.39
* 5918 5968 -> 12.28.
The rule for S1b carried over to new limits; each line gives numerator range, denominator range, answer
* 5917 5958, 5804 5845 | 1.00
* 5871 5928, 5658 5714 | 1.12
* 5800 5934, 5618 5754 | 1.05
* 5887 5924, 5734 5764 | 1.01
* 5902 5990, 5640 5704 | 1.12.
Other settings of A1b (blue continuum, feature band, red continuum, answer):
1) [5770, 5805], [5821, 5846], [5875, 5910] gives -0.8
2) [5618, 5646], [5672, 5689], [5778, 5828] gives 1.3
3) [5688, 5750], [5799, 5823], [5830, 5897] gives -1.3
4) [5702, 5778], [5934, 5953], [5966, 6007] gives 0.6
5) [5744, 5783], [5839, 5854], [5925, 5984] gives -0.1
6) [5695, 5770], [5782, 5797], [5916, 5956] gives -0.3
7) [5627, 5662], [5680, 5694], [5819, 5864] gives 1.0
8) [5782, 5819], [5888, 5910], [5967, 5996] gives 1.2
